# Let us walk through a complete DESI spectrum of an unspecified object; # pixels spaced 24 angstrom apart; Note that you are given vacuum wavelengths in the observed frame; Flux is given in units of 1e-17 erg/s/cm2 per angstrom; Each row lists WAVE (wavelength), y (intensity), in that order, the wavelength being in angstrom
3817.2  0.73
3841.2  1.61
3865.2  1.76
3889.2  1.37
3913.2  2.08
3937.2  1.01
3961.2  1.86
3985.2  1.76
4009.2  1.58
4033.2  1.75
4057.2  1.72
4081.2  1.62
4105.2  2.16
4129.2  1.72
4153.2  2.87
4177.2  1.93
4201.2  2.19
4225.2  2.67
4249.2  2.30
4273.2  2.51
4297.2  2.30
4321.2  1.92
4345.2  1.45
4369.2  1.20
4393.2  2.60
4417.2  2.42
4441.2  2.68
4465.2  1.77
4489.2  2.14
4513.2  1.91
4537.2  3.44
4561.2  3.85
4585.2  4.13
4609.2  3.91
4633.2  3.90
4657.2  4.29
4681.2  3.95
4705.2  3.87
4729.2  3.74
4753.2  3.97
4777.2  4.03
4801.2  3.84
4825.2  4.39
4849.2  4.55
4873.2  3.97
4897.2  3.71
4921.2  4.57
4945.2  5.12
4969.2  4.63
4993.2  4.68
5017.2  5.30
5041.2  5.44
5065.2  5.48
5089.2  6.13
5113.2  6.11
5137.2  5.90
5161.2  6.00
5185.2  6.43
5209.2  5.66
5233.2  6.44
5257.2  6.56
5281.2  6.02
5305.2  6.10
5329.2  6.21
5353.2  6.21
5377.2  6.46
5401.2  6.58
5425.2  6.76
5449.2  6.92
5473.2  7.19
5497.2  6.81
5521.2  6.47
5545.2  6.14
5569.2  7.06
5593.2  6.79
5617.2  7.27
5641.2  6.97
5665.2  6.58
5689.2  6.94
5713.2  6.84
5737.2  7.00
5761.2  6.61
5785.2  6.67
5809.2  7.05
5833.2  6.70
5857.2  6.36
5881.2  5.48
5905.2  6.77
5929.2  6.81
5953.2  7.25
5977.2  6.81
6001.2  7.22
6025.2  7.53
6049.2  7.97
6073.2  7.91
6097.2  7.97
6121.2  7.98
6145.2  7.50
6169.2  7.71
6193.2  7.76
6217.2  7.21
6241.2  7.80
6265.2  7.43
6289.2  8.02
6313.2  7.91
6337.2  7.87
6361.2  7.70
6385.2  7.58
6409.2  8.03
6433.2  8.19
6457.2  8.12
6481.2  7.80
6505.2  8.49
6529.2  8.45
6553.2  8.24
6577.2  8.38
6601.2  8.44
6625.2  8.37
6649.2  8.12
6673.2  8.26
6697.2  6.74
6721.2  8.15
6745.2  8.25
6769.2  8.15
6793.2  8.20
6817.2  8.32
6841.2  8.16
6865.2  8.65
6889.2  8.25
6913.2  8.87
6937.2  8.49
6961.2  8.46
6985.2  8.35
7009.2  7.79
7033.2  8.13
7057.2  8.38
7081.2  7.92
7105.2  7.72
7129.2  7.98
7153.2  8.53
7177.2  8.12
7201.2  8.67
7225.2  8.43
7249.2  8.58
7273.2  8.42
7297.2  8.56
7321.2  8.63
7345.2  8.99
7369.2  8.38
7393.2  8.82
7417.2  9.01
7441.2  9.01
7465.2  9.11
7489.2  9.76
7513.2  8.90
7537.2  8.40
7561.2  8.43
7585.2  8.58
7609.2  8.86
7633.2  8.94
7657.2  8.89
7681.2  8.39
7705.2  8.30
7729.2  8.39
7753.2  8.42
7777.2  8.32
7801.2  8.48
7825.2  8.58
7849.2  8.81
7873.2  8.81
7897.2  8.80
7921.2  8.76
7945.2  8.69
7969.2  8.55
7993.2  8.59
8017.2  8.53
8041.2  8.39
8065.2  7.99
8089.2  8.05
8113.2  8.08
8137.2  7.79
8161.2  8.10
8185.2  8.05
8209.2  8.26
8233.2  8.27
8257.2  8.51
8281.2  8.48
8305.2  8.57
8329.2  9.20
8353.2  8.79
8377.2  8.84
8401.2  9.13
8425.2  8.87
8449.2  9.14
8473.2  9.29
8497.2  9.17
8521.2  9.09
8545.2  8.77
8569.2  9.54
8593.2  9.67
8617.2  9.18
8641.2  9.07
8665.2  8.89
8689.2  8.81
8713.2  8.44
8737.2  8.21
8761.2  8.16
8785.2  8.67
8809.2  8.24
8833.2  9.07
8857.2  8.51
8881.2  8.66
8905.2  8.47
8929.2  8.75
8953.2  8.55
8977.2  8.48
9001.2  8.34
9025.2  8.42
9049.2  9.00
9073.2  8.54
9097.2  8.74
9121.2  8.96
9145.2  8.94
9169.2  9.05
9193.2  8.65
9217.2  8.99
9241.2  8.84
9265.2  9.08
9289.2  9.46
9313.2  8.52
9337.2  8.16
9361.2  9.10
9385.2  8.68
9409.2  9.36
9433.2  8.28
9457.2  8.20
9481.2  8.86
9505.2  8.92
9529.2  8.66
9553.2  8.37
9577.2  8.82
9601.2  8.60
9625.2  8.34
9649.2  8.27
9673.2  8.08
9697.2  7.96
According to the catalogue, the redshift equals 0.136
